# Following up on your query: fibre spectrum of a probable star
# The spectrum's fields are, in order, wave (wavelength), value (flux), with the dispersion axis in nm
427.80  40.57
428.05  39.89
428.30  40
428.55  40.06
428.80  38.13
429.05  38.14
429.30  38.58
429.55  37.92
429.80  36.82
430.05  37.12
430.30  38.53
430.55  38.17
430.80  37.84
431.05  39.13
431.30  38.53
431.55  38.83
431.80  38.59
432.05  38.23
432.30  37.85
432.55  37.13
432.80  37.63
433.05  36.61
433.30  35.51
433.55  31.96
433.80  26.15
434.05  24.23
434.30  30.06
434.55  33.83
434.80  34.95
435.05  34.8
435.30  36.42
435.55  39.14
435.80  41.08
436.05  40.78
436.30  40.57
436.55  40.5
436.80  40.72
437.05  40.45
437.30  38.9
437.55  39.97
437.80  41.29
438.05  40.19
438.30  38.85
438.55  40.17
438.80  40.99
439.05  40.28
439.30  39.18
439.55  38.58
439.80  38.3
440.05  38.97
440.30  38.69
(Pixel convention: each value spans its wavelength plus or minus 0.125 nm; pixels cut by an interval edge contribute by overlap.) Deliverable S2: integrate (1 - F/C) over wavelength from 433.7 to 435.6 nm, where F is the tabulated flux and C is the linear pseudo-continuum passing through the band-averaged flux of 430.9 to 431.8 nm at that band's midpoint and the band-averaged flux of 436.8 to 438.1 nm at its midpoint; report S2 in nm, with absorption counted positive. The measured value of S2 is 0.351 nm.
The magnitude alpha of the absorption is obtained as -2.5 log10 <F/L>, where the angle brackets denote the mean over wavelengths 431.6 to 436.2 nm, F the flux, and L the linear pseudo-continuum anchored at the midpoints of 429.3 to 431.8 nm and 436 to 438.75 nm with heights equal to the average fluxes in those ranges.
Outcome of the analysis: 0.11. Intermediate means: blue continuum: 38.1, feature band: 35.4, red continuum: 40.2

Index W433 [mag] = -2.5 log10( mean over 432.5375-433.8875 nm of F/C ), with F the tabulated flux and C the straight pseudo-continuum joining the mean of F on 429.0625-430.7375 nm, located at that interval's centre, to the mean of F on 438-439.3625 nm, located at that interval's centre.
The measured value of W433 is 0.13 mag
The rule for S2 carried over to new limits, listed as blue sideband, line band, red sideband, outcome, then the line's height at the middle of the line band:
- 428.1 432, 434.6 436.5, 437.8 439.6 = 0.06 nm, 39.4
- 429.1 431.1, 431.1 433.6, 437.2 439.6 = 0.08 nm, 38.5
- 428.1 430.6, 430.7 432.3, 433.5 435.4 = -0.14 nm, 35.5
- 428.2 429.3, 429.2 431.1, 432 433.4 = 0.02 nm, 38.3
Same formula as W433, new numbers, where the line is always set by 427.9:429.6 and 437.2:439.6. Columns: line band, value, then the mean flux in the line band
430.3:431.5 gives 0.021 mag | 38.5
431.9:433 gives 0.048 mag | 37.7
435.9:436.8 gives -0.025 mag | 40.6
